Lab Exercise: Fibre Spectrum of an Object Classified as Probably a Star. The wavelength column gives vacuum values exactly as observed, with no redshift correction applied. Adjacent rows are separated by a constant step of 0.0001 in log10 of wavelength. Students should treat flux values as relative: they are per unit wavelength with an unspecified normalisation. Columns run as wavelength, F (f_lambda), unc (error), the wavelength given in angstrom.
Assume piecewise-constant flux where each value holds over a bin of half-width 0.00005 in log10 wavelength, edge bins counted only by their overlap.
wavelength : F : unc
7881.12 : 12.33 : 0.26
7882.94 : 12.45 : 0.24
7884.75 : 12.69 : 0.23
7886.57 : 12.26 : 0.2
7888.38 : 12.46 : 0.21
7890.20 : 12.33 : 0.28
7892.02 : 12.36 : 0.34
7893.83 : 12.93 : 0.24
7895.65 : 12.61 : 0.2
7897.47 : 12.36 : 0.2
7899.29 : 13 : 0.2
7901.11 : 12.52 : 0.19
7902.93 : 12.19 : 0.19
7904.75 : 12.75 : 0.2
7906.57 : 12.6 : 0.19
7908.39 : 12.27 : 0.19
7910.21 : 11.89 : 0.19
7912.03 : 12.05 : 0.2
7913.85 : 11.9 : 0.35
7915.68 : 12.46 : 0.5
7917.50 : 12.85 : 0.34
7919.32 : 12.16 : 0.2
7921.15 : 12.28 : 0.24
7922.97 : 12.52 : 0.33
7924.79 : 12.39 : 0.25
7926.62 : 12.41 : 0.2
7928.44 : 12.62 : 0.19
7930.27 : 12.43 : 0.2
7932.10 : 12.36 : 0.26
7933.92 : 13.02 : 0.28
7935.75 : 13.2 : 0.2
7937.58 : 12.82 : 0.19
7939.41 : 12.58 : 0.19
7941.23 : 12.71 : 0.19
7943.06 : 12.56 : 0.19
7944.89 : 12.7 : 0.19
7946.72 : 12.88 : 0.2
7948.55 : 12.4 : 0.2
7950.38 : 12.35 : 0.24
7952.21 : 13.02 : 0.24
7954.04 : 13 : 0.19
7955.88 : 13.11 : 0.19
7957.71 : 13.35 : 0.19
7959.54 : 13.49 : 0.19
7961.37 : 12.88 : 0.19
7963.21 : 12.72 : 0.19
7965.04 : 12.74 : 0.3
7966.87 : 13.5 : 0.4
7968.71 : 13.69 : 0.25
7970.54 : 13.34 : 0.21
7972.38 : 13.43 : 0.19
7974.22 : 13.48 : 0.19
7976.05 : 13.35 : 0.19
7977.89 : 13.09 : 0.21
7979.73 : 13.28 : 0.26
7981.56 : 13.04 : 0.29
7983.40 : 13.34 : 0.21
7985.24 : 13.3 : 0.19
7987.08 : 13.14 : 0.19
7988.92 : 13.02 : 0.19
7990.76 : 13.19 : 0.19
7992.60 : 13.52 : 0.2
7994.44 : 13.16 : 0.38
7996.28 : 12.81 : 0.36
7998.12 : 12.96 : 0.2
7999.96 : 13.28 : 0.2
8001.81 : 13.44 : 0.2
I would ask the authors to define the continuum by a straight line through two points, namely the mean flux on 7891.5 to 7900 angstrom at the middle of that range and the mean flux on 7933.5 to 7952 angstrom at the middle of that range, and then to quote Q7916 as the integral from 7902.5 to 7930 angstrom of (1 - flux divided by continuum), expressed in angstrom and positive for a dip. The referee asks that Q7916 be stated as 0.7 angstrom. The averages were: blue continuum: 12.7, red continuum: 12.7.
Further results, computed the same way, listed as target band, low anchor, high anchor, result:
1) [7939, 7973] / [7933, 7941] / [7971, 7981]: 0.34 angstrom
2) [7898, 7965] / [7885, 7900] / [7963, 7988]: 1.32 angstrom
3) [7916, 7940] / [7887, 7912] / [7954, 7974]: 0.40 angstrom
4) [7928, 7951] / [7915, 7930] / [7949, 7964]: 0.09 angstrom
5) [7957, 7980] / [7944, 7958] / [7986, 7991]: -0.53 angstrom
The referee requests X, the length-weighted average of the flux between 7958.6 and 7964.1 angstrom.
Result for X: 13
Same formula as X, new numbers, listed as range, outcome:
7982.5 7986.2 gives 13.3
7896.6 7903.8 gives 12.5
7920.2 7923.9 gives 12.4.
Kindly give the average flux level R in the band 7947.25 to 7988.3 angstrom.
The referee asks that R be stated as 13.1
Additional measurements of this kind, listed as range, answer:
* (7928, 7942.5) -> 12.7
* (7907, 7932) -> 12.3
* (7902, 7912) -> 12.3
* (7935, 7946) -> 12.8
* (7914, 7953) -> 12.6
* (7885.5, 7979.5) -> 12.7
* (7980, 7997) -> 13.2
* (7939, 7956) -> 12.7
